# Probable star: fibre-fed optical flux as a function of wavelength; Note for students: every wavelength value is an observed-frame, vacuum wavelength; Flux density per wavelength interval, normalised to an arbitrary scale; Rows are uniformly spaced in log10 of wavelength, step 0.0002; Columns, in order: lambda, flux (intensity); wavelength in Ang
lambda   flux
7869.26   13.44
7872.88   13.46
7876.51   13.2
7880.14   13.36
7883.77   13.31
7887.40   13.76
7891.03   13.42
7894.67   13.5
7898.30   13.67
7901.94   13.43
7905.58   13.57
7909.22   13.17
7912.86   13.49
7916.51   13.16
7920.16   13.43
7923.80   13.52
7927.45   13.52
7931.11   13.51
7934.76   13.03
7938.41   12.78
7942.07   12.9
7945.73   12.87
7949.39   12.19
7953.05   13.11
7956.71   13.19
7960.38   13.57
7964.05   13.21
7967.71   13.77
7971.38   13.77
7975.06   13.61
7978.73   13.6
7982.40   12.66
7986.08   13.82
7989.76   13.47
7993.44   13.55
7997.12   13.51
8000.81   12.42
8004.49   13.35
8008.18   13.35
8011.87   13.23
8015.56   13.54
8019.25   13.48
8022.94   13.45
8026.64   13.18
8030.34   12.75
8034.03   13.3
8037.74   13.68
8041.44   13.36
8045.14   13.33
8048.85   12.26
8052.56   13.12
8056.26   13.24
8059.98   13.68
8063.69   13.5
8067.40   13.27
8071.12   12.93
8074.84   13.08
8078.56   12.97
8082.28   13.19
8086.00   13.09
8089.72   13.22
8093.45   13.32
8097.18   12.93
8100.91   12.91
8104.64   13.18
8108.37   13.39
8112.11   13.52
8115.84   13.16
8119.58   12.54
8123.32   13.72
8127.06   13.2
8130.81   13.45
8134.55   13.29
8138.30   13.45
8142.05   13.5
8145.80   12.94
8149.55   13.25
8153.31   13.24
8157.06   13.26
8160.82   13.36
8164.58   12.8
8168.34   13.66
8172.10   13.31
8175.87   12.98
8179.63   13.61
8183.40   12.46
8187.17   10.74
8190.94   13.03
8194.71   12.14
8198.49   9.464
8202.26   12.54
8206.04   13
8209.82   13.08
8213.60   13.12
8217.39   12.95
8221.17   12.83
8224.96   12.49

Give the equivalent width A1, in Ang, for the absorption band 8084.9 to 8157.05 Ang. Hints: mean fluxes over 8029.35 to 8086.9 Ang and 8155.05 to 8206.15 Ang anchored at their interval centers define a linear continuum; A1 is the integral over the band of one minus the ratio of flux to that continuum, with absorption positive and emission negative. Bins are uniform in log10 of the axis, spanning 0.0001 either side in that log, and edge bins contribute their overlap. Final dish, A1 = -2.0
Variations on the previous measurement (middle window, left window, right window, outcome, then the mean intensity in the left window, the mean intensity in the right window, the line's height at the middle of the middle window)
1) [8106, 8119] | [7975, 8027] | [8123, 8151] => 0.1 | 13.3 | 13.3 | 13.3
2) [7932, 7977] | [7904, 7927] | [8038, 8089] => 0.6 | 13.4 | 13.2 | 13.3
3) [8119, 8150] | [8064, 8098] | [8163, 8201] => -1.3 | 13.1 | 12.4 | 12.8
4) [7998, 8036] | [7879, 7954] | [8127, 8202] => -0.3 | 13.3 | 12.8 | 13.1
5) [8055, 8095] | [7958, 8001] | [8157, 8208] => -0.6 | 13.4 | 12.6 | 13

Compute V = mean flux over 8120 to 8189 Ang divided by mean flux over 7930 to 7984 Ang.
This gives 1.0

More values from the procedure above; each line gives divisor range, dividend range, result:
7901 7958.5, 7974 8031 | 1.01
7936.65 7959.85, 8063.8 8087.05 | 1.02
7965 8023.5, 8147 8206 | 0.94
